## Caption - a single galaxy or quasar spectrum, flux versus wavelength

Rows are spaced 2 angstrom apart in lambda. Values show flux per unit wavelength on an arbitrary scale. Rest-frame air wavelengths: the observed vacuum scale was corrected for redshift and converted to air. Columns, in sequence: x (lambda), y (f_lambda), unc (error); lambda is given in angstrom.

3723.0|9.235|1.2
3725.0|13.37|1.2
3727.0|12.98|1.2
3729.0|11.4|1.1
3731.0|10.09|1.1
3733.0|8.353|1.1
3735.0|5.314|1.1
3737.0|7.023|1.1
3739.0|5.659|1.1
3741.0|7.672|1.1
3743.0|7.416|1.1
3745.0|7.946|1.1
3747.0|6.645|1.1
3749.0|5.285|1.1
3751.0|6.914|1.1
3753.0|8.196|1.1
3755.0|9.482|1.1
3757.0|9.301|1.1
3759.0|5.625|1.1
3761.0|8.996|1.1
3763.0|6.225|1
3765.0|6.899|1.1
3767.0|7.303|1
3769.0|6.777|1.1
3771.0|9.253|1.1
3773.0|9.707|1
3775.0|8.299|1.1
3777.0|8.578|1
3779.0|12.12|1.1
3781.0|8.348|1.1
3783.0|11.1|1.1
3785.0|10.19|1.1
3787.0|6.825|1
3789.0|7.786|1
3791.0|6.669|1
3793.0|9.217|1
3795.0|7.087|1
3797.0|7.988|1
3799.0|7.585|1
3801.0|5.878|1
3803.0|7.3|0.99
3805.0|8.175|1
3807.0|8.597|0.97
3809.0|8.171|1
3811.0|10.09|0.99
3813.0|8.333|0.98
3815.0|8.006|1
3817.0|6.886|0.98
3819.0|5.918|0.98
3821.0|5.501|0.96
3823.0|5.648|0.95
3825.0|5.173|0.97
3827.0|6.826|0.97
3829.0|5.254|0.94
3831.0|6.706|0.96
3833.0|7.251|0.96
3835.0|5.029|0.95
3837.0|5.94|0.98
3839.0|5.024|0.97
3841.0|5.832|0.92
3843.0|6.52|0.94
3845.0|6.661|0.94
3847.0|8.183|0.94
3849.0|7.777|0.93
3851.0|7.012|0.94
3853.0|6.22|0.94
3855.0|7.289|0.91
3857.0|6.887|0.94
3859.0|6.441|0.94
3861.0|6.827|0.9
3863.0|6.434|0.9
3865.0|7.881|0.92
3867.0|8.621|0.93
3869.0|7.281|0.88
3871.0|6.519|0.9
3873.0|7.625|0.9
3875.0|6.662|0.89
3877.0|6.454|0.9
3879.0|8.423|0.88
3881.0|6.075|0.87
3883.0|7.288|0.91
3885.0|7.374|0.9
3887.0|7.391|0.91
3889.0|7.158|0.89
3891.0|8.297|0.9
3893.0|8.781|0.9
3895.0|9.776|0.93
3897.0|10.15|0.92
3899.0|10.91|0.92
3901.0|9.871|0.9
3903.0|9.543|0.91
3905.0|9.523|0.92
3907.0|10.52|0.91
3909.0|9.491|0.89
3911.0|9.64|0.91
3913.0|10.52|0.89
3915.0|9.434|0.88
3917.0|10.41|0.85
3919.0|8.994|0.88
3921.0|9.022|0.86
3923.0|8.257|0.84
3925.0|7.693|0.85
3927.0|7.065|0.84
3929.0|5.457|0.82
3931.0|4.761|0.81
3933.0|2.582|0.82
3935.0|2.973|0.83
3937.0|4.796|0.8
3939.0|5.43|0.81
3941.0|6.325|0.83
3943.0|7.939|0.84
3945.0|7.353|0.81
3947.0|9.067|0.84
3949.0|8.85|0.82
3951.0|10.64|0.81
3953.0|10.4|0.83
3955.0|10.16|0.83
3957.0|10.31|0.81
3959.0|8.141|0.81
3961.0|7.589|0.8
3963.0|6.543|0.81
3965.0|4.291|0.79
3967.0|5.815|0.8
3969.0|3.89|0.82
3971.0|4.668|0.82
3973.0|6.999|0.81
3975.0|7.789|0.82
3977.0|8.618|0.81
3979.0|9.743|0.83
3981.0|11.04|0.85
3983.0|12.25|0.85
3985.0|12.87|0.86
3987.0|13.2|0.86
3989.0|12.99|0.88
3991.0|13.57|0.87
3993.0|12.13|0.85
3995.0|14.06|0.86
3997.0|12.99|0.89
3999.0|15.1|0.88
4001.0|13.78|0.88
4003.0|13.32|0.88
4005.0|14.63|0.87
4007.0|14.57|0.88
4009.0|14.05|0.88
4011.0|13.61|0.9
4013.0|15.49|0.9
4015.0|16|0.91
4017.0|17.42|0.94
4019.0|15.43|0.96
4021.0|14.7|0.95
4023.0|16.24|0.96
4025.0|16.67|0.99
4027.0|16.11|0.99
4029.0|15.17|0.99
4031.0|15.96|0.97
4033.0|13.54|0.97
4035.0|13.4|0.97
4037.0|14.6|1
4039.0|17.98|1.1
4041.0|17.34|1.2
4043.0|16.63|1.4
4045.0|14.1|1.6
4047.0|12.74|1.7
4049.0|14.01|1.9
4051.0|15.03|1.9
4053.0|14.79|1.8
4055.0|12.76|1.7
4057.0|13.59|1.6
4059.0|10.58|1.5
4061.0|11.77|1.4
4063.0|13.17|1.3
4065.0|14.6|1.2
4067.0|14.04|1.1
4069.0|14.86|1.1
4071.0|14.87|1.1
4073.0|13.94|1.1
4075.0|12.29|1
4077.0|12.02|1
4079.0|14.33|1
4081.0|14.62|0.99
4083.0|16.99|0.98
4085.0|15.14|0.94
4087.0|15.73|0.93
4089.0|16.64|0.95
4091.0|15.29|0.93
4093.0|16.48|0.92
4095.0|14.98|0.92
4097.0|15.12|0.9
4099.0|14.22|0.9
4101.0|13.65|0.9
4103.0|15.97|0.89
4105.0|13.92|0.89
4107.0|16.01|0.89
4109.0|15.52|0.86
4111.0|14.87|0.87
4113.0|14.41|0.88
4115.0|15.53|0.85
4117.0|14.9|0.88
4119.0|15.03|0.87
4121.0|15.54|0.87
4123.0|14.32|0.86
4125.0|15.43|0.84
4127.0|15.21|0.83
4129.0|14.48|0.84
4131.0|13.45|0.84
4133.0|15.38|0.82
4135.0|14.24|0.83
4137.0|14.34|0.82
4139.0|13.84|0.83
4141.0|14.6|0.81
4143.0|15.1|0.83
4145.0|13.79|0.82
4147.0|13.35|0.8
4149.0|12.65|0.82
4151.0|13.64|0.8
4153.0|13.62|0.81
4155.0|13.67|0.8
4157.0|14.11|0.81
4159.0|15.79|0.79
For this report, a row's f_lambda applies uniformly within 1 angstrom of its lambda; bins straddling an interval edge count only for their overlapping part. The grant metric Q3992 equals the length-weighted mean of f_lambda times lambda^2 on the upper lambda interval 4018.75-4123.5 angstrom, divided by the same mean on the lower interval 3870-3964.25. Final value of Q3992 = 2.0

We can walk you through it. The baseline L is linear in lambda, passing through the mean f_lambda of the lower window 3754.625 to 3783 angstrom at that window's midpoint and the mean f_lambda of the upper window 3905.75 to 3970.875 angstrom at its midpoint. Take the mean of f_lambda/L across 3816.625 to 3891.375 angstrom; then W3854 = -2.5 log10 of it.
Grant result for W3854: 0.19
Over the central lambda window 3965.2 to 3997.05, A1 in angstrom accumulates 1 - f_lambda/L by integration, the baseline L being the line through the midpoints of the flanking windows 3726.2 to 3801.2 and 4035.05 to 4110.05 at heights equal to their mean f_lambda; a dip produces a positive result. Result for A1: 7.01 angstrom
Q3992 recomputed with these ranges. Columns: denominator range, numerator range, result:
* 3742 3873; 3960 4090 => 1.99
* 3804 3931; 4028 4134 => 2.13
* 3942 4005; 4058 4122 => 1.55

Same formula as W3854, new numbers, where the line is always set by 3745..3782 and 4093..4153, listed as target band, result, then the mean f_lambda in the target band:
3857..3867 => 0.36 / 7.07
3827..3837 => 0.45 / 6.12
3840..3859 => 0.36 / 6.91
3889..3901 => 0.11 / 9.4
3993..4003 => -0.12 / 13.7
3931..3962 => 0.47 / 7.42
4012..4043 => -0.22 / 15.8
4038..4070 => -0.07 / 14.2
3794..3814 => 0.11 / 7.92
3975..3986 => 0.13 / 10.6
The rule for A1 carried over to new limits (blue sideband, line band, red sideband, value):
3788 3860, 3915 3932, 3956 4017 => 3.0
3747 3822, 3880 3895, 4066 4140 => 3.7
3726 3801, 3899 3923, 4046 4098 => 2.9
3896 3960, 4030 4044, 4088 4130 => -3.6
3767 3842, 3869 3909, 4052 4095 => 5.5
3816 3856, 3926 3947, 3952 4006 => 8.0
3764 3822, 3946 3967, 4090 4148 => 5.4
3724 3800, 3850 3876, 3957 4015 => 6.7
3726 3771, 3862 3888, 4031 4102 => 8.0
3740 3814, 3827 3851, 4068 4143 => 7.5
